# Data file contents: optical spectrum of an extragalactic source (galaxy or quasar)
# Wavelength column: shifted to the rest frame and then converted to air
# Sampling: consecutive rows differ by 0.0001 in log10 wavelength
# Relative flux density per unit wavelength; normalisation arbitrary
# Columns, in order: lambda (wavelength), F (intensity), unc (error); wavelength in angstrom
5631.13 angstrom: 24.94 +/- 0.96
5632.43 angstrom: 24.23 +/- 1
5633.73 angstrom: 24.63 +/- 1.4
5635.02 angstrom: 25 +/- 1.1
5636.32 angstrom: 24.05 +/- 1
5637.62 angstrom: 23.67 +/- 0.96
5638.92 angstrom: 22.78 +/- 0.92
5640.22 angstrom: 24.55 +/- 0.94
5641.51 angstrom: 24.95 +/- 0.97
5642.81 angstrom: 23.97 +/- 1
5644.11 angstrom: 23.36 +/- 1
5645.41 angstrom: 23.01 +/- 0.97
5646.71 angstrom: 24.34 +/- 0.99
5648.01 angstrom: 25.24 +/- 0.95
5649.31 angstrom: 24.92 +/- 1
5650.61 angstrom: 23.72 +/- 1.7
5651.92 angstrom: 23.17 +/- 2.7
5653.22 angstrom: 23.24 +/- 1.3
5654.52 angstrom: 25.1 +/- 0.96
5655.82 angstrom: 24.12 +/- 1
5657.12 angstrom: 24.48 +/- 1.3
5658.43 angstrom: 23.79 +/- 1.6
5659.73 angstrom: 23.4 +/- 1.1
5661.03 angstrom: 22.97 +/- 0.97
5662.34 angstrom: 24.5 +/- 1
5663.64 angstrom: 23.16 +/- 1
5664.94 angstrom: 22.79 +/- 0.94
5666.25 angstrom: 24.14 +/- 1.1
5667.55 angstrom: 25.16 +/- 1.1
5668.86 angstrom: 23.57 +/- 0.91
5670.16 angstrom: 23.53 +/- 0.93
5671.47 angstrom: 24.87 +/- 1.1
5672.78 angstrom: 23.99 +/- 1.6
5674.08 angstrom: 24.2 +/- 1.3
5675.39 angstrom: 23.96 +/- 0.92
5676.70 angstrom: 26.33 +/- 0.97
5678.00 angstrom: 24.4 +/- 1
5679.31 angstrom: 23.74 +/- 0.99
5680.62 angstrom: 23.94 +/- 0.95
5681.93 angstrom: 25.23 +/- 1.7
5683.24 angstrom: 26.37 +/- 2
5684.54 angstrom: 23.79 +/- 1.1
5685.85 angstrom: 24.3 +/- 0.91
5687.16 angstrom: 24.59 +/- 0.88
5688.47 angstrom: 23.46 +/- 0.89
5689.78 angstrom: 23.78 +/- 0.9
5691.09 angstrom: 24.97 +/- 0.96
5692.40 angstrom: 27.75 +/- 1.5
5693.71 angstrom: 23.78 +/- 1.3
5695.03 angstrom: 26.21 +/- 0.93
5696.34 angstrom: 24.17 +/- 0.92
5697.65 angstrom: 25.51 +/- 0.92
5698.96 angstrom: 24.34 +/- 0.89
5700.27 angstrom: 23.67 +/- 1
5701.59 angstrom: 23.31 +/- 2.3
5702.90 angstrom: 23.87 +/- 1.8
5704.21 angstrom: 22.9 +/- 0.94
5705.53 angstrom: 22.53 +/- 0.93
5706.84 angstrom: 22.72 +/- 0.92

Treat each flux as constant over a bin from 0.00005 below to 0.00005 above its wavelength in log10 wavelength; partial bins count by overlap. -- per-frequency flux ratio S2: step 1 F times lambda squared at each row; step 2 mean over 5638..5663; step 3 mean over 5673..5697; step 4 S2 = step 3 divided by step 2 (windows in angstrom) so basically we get 1.04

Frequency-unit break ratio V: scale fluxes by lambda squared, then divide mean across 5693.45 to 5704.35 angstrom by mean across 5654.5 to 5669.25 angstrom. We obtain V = 1.0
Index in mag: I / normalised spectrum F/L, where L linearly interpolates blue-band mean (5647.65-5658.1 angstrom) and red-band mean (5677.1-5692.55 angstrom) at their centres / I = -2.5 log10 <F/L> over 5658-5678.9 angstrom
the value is 0.016 mag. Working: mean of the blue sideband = 24.2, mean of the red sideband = 24.6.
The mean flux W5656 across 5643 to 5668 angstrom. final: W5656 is 23.9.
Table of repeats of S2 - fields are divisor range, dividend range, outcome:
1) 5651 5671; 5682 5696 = 1.06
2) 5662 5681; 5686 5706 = 1.02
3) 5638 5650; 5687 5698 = 1.05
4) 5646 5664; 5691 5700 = 1.06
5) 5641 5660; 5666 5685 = 1.03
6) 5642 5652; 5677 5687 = 1.04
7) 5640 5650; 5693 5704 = 1.02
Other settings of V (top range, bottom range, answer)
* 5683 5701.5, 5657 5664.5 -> 1.06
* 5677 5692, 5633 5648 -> 1.03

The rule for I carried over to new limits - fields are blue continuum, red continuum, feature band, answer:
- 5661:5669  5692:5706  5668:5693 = -0.02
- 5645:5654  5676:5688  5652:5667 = 0.02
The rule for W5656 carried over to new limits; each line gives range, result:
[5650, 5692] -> 24.2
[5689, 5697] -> 25.1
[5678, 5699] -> 24.7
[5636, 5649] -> 24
